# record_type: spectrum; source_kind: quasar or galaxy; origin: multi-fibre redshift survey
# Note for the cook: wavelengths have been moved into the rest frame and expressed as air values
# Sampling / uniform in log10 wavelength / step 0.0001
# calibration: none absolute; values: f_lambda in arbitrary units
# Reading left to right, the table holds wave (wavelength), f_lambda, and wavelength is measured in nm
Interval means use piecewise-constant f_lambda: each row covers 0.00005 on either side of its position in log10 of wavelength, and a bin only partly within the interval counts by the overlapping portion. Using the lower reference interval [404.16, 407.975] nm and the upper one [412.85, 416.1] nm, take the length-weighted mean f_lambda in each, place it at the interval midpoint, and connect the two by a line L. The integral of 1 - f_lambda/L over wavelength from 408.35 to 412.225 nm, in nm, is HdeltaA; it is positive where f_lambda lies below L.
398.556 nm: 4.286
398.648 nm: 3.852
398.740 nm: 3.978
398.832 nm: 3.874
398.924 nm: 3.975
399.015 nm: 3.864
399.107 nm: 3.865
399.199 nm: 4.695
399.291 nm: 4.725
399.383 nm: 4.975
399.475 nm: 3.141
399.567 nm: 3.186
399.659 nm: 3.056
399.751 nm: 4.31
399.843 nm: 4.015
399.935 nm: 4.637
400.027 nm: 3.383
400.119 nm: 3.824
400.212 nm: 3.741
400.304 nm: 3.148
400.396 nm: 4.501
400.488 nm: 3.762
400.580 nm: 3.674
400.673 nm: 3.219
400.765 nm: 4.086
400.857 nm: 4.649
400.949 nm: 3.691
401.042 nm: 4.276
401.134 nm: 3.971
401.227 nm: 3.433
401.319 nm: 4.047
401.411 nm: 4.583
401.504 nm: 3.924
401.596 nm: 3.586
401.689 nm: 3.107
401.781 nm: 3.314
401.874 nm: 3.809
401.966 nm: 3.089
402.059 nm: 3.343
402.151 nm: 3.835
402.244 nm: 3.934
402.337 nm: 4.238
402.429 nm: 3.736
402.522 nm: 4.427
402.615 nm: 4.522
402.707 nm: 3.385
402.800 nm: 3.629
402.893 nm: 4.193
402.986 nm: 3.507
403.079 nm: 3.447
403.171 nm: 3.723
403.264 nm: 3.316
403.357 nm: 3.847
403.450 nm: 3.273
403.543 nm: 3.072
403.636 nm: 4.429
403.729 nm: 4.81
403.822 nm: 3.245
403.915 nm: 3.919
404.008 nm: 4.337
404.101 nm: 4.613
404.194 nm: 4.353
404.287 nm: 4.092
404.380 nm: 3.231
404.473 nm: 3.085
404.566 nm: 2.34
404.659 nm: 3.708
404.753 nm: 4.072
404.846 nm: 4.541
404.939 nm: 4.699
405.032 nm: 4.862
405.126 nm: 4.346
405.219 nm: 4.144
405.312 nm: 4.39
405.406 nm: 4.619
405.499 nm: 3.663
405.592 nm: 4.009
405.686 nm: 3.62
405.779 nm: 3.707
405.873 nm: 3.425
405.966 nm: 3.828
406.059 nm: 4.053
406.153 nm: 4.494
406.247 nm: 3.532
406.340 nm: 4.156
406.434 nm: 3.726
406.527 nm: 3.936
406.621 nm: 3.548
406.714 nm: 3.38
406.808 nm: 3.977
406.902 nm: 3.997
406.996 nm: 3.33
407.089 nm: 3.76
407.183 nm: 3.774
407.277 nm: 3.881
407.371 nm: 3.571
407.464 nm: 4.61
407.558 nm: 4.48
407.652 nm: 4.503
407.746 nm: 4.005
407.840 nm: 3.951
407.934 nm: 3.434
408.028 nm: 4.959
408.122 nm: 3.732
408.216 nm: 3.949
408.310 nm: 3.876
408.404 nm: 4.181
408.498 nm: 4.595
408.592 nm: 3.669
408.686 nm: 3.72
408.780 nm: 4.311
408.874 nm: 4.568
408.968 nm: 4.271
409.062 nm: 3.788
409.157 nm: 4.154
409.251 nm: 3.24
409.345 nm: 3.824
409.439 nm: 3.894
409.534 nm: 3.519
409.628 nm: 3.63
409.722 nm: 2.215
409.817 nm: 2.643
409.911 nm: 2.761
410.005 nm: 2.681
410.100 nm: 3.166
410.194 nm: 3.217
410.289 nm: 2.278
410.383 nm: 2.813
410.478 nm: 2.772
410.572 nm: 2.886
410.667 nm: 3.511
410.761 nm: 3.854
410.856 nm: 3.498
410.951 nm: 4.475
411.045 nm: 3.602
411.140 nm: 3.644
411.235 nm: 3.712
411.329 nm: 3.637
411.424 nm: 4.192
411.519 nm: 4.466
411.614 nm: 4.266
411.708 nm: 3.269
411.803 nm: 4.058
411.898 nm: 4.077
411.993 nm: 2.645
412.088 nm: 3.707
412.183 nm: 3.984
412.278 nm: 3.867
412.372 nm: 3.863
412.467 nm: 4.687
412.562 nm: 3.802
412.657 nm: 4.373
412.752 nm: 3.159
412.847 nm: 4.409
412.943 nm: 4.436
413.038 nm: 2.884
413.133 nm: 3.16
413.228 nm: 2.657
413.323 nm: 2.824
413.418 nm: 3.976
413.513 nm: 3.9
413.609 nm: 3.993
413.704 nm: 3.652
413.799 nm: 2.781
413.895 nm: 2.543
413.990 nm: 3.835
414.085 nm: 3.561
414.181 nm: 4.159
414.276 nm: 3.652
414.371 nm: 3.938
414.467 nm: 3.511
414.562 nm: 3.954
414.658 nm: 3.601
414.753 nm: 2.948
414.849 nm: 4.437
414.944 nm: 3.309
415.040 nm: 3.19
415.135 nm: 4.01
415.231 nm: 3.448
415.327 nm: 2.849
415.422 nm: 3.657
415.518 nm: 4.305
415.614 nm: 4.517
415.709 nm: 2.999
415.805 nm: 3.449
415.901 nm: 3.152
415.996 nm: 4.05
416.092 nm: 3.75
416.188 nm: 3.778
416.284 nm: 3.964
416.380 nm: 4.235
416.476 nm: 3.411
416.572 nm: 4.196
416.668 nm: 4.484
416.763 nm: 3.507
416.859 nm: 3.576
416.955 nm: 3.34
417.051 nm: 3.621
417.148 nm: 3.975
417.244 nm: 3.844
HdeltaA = 0.156 nm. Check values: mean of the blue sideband 3.92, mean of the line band 3.59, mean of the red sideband 3.57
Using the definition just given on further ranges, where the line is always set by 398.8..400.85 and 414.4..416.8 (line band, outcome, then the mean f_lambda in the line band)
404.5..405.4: -0.065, 4.12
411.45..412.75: -0.052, 3.91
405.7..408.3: -0.063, 3.91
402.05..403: -0.011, 3.92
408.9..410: 0.101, 3.44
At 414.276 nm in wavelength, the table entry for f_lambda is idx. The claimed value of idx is 3.652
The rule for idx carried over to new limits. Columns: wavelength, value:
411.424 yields 4.192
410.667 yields 3.511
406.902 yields 3.997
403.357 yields 3.847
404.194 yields 4.353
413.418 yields 3.976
